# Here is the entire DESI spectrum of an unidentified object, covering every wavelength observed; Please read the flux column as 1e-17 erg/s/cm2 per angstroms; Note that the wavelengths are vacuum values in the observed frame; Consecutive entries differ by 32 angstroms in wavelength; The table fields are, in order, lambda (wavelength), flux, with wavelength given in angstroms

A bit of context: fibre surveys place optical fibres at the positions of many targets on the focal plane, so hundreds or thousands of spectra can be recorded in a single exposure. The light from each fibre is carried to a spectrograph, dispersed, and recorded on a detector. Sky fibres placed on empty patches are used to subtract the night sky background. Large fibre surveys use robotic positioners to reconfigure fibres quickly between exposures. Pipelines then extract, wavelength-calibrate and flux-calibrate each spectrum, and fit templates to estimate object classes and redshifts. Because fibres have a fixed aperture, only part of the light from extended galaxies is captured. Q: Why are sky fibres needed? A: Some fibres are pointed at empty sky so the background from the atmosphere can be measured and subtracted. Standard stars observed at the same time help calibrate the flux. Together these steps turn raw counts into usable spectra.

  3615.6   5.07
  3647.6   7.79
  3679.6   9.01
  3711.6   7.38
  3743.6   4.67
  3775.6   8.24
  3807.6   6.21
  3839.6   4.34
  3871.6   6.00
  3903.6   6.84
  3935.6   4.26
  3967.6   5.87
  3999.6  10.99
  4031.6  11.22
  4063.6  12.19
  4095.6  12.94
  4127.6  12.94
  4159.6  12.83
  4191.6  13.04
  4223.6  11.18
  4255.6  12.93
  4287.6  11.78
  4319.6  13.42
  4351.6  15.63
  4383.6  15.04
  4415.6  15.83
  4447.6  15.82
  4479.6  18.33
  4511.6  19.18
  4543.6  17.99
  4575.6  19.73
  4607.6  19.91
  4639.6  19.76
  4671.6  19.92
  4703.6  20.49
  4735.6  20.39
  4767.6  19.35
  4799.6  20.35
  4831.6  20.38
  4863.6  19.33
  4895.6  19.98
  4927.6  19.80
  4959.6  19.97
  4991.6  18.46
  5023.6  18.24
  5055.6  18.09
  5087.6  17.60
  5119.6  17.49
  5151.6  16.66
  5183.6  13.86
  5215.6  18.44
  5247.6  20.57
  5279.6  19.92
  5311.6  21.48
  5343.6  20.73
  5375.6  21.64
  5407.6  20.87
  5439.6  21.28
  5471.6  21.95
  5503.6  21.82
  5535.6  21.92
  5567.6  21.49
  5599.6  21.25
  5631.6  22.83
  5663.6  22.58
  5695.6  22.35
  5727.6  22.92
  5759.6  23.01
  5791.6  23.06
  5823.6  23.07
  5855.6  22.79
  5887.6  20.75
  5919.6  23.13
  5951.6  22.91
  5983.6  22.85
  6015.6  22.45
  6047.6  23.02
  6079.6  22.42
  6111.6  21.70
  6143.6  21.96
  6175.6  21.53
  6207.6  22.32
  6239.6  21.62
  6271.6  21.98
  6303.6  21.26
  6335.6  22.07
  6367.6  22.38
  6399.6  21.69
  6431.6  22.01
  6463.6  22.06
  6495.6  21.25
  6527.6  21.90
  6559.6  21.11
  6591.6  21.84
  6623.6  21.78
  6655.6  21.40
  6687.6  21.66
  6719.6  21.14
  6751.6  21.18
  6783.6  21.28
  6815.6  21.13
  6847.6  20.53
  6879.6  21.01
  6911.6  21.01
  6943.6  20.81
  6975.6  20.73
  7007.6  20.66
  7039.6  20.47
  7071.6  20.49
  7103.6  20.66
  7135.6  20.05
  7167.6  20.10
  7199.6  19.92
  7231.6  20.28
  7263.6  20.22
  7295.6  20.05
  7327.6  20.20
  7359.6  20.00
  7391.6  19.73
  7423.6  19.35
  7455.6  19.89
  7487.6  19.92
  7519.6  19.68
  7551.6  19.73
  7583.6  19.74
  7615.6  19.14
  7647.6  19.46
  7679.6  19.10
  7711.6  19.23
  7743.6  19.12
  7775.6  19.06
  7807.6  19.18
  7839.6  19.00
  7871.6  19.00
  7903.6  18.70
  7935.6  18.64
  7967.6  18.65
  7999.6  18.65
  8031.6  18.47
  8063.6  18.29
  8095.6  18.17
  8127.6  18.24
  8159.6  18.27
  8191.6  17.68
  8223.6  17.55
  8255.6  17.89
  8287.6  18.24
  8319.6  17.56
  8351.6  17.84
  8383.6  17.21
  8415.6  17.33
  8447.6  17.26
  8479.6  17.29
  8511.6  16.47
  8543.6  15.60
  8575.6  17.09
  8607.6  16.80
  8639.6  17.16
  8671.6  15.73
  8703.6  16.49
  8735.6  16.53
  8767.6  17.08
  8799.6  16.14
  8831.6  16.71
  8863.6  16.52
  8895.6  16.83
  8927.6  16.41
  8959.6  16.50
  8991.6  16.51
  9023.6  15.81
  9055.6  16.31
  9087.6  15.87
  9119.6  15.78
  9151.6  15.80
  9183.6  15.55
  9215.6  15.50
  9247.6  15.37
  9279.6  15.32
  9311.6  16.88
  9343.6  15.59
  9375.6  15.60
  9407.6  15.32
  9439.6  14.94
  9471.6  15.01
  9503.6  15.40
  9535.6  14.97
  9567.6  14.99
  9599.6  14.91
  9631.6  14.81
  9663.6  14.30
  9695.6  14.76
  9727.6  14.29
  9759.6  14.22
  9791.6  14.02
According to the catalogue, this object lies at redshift 0.00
